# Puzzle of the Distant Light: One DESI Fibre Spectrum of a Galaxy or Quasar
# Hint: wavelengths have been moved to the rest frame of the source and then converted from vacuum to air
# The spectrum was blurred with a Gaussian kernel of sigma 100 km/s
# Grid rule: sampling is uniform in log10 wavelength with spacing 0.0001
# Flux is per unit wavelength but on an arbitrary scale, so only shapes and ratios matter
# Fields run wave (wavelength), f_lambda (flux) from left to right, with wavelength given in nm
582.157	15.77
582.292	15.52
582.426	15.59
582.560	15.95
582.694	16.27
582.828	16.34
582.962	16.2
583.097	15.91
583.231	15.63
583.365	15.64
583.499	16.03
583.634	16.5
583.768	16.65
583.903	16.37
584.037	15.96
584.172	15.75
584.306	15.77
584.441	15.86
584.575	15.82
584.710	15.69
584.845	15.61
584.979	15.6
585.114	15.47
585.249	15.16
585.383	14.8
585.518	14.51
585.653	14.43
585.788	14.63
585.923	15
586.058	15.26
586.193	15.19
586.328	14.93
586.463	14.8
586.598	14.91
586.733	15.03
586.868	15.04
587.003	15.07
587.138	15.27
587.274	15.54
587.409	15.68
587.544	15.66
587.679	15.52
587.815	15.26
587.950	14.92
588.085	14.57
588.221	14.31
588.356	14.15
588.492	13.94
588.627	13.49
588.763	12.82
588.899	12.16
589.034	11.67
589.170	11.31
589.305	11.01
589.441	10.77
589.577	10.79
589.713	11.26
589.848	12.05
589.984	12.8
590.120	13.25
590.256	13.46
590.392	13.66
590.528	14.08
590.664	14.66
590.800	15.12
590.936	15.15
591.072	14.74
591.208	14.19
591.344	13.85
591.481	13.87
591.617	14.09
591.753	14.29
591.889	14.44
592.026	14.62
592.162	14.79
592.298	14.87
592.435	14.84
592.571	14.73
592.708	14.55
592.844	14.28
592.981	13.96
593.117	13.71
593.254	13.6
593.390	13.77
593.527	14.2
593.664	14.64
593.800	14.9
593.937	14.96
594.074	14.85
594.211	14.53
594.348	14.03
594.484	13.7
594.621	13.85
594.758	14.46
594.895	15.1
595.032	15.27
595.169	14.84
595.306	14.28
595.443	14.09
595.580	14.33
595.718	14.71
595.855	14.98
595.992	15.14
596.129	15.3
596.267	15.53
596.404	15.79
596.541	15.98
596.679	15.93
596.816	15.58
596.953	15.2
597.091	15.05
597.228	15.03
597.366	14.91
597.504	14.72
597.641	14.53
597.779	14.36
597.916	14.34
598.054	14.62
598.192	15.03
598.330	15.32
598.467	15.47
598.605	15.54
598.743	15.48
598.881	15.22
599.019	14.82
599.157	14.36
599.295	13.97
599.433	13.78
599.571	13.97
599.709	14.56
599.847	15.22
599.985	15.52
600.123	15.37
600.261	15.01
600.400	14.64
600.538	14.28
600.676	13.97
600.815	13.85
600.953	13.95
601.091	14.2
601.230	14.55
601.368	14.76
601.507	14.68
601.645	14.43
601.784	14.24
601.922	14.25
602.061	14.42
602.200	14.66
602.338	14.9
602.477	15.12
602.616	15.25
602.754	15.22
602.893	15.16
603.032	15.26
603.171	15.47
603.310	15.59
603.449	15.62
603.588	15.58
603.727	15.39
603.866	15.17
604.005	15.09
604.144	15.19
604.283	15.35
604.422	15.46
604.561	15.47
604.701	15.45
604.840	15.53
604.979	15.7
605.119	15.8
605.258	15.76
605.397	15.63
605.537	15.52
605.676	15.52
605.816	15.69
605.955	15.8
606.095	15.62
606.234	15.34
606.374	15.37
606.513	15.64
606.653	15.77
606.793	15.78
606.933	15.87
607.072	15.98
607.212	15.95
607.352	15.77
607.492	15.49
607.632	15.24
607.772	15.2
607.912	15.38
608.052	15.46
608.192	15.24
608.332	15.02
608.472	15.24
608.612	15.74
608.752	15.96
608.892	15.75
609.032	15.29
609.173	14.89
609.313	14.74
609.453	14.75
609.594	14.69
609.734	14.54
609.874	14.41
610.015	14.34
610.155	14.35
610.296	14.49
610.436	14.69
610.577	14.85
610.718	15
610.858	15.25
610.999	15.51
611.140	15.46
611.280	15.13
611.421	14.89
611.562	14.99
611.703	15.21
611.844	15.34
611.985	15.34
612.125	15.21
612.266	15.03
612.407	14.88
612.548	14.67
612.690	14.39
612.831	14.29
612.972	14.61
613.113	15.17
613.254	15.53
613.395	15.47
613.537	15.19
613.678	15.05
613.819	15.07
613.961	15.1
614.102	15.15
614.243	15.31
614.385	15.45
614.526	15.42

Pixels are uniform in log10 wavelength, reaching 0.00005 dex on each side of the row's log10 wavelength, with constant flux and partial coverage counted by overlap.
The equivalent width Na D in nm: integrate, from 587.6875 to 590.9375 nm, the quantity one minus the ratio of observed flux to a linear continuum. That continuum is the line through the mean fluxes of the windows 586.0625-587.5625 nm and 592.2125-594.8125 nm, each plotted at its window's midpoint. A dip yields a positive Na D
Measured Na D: 0.37 nm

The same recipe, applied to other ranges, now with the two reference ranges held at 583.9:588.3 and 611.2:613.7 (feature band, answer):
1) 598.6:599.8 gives 0.04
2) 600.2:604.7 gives 0.06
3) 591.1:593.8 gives 0.16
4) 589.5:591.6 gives 0.23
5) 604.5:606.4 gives -0.06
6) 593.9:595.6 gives 0.08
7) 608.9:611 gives 0.04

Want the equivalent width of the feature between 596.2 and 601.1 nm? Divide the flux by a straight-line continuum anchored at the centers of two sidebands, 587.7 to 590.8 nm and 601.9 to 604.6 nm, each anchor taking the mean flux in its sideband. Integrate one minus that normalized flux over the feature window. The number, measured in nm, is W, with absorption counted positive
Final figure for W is -0.126 nm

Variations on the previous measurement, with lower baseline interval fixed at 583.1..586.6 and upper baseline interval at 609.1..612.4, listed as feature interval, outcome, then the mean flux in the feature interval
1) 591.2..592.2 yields 0.07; 14.3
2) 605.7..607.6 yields -0.09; 15.7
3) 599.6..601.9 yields 0.09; 14.6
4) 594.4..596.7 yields 0.06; 14.9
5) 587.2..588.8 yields 0.07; 14.7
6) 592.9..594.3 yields 0.09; 14.3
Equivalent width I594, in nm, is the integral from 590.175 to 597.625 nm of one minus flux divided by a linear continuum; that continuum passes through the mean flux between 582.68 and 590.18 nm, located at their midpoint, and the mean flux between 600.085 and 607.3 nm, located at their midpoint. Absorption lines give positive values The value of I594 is 0.13 nm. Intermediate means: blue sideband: 14.6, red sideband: 15.2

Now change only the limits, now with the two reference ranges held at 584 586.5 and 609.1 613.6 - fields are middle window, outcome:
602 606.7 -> -0.12 nm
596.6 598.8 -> 0.00 nm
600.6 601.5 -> 0.05 nm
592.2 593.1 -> 0.04 nm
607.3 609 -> -0.06 nm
